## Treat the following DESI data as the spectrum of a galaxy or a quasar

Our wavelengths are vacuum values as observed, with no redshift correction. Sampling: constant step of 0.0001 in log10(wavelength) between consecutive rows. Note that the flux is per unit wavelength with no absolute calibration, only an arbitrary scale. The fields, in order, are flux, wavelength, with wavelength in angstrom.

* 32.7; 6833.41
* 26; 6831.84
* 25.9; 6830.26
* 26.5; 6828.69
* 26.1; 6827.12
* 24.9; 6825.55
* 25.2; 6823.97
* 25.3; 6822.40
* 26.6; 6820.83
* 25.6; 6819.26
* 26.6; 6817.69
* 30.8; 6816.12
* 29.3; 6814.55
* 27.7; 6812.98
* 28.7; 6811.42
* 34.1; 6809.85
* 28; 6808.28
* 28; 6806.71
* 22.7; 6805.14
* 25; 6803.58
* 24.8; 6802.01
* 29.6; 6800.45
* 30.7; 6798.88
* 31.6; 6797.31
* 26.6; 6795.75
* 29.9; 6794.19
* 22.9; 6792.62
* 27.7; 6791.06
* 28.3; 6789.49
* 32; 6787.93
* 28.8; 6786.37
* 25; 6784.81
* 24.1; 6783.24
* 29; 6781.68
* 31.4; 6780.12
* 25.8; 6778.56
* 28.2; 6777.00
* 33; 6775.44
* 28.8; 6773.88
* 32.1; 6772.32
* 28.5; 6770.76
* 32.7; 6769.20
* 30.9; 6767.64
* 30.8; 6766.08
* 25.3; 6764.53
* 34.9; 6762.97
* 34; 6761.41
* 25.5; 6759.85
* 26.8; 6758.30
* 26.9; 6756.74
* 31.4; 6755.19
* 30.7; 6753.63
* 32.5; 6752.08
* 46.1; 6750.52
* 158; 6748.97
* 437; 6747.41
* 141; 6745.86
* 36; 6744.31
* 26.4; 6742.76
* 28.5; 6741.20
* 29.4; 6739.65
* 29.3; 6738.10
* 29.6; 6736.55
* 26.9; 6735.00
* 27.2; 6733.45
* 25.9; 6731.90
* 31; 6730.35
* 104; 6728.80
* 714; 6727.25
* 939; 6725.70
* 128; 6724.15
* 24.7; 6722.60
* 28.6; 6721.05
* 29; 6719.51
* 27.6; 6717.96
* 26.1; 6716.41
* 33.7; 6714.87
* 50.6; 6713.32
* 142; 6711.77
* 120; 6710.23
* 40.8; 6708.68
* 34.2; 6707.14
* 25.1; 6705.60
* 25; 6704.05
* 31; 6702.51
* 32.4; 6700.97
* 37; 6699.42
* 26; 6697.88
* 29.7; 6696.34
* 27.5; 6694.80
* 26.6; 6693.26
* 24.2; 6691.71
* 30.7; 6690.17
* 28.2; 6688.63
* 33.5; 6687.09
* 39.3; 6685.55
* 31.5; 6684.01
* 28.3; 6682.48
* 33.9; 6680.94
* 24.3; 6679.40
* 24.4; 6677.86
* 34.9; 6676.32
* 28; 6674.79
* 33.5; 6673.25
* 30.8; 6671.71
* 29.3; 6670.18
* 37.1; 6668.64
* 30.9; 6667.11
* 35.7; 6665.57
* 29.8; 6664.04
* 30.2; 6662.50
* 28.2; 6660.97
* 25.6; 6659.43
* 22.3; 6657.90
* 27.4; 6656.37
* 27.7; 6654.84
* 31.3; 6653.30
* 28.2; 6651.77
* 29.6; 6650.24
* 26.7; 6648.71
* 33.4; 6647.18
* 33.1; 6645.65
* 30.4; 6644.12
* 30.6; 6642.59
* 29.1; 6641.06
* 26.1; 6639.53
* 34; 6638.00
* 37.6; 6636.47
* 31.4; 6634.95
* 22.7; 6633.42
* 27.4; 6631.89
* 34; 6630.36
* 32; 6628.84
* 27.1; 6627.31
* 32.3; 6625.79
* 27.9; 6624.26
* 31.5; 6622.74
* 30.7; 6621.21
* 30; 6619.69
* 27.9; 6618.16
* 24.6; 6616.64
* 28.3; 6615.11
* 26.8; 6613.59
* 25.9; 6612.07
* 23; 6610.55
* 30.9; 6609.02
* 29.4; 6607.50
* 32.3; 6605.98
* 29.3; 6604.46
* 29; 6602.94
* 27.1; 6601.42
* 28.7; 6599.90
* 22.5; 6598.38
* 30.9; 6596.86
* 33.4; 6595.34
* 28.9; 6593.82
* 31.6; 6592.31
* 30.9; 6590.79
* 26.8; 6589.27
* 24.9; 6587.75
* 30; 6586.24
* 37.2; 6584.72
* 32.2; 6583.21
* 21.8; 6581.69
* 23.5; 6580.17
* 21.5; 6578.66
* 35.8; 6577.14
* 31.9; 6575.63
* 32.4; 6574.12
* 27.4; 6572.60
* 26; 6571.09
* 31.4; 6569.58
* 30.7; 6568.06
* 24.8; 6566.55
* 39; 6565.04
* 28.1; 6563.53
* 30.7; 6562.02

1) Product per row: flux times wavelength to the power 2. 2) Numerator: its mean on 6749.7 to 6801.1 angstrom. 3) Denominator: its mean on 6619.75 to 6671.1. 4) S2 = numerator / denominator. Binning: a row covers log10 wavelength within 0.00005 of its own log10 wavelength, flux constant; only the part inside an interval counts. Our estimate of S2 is 1.0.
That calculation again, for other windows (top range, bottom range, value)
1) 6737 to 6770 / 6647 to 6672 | 2.13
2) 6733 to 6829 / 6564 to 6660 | 1.41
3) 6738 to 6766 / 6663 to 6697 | 2.23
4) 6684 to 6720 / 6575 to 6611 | 1.43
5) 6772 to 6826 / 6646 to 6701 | 0.97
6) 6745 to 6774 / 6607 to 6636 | 2.38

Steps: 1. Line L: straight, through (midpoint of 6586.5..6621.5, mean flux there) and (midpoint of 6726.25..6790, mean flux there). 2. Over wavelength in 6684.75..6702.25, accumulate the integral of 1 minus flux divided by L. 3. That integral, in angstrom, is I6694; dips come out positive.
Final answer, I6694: 7.0 angstrom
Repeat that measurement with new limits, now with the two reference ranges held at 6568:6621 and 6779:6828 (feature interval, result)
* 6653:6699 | -2.4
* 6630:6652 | -1.4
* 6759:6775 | -1.5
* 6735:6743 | -0.2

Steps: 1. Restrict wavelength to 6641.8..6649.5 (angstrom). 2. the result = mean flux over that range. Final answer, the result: 30.8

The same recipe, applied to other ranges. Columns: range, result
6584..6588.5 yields 30.7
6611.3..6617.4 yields 26.4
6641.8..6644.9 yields 30.5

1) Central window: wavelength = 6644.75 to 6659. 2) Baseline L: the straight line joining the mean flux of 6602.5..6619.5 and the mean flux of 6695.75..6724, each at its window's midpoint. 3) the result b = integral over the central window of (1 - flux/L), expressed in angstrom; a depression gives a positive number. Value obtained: 2.4 angstrom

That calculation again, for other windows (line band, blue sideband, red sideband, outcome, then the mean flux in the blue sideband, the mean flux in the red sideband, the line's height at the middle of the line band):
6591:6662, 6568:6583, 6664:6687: 1.9 angstrom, 28.3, 31.6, 29.9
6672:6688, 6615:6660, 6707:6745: 8.7 angstrom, 29.4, 111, 68.4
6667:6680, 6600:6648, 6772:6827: -0.6 angstrom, 29.5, 27.9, 29.1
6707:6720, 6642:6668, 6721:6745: 6.3 angstrom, 29.5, 143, 115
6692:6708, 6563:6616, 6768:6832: -0.5 angstrom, 29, 27.9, 28.4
